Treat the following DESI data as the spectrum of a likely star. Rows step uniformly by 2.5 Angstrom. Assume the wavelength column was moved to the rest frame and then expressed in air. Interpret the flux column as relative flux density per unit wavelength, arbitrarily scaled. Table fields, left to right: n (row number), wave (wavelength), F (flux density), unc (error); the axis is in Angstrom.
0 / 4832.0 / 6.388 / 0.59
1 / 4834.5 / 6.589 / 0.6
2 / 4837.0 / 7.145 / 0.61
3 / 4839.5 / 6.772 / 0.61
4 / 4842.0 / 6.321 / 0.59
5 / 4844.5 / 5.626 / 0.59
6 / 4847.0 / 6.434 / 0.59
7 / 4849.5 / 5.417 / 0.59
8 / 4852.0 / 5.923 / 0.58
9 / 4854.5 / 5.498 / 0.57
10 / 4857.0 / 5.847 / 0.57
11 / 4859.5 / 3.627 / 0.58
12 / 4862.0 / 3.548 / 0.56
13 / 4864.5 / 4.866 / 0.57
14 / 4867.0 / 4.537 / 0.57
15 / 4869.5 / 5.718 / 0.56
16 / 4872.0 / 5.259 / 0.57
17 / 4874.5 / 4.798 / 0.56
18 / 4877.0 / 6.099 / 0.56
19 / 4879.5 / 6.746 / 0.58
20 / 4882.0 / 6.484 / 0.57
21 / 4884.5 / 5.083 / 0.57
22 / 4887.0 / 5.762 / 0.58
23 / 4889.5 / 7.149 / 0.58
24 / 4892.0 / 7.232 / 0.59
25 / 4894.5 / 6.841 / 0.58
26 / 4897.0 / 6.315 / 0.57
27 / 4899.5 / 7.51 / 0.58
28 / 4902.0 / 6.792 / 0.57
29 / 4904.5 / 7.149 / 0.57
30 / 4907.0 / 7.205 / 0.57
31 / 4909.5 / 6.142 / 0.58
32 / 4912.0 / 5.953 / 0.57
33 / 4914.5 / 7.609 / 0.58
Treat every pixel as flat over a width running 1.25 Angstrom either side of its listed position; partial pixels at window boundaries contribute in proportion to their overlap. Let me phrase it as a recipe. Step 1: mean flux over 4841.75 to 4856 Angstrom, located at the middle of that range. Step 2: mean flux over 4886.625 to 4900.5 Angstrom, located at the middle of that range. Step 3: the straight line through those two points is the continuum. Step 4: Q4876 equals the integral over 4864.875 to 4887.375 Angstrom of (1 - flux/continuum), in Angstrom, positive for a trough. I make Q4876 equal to 3.1 Angstrom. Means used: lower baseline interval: 5.84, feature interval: 5.57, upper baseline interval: 6.85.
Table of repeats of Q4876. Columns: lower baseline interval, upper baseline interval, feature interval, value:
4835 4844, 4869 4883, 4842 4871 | 4.8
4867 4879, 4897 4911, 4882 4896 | -0.5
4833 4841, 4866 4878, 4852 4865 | 2.4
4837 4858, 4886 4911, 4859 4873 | 3.8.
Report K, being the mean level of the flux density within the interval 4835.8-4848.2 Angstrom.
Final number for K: 6.46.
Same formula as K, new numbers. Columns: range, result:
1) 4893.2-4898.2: 6.59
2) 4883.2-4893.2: 6.3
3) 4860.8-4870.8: 4.68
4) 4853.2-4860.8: 4.99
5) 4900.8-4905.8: 6.97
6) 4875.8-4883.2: 6.45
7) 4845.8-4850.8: 5.92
